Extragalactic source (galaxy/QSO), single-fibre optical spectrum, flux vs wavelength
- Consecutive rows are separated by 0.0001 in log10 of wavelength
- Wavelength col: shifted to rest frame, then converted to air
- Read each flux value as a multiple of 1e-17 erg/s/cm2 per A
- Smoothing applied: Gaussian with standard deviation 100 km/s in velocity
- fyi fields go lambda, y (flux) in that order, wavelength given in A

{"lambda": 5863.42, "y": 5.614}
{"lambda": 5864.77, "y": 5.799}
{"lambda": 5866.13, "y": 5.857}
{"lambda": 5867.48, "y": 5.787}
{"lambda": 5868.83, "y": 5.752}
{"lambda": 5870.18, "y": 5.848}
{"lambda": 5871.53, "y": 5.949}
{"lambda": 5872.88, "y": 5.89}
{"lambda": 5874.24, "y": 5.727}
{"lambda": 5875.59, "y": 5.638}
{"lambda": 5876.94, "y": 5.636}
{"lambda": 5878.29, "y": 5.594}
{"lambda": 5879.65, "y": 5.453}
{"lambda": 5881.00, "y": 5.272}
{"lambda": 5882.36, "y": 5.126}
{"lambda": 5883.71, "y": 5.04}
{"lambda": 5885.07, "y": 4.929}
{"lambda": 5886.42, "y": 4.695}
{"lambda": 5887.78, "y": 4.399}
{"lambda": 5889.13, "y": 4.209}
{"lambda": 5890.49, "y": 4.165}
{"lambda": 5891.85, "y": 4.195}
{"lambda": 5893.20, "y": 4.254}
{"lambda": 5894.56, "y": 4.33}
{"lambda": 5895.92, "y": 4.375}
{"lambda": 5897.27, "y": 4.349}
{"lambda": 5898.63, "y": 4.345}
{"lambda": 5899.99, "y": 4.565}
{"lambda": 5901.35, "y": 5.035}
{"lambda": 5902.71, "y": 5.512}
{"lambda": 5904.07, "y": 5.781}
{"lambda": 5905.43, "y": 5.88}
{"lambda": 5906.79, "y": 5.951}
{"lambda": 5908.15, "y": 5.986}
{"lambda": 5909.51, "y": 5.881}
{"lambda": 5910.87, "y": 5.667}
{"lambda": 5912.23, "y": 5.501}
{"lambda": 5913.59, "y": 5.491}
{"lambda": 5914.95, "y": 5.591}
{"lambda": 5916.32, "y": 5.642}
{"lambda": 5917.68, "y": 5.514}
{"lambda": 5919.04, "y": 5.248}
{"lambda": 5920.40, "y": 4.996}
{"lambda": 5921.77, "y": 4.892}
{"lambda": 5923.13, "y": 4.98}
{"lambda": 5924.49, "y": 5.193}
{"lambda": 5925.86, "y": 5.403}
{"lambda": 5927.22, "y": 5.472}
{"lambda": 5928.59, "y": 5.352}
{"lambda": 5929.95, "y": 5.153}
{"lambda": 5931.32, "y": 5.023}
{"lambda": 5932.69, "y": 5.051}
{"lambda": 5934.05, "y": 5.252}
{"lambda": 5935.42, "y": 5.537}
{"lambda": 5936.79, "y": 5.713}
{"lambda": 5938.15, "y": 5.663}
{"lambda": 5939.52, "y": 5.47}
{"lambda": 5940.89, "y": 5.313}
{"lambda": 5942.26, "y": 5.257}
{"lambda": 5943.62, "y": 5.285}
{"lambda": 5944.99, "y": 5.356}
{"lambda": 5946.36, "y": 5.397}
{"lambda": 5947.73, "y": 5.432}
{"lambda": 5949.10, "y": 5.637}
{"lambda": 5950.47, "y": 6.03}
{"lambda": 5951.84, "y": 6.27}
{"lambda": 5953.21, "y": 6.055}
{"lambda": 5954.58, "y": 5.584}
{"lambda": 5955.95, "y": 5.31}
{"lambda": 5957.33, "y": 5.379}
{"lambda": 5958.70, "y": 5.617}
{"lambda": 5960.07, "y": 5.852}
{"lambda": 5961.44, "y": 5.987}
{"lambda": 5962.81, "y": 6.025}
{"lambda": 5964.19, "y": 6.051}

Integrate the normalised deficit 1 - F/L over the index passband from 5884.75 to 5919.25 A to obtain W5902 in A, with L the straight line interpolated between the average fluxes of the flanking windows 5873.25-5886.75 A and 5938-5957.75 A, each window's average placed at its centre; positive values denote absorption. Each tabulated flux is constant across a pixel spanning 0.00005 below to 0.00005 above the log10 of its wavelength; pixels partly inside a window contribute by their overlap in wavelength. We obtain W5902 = 2.3 A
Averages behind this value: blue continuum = 5.34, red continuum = 5.56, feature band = 5.06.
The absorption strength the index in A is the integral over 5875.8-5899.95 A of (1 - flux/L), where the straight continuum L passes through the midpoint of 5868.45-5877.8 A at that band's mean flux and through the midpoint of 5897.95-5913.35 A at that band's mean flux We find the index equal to 3.9 A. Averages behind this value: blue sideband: 5.78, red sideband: 5.46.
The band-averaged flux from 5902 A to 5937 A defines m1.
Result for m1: 5.44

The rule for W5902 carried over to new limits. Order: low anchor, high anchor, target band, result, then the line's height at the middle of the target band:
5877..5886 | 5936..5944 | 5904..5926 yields -0.5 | 5.37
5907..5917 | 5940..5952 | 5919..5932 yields 1.1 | 5.62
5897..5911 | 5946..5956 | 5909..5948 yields 1.4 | 5.57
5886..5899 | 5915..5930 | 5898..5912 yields -2.2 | 4.72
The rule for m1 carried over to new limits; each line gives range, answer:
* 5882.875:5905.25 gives 4.67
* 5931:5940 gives 5.4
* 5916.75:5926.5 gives 5.19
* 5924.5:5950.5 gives 5.39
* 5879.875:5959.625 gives 5.25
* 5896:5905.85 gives 5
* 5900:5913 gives 5.63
